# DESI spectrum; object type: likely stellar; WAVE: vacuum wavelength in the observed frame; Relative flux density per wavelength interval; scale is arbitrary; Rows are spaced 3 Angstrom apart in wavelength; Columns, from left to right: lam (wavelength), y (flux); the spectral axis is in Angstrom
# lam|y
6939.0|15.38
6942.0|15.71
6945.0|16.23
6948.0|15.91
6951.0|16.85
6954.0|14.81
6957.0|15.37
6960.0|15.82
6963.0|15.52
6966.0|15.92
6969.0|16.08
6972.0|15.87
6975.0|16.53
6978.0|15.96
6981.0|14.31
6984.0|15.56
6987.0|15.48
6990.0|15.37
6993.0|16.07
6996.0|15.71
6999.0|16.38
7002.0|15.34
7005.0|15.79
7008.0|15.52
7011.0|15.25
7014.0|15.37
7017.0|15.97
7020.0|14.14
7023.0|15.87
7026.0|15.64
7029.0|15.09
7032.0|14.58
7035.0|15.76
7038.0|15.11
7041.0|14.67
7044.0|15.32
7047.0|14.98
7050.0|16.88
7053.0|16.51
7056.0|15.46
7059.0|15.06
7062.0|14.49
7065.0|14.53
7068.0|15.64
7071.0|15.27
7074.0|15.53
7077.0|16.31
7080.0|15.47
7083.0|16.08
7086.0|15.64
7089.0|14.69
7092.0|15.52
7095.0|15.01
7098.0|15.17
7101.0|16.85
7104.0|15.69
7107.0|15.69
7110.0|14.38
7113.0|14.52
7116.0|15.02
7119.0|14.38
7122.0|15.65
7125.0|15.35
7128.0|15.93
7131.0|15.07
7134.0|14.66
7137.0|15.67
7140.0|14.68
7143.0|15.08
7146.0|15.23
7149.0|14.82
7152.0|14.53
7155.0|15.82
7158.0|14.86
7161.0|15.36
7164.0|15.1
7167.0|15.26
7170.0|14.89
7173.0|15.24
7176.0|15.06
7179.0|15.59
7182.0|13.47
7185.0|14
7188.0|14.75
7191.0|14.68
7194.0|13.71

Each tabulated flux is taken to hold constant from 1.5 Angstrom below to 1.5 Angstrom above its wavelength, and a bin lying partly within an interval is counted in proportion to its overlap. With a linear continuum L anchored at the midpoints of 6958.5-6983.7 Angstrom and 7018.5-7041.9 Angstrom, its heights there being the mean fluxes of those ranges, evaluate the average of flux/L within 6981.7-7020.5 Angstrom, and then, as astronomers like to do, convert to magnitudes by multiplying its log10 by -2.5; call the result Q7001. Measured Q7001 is -0.008 mag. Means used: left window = 15.7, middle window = 15.5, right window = 15.1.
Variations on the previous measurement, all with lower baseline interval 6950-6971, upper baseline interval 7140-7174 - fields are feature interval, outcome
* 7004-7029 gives 0.01 mag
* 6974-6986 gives 0.01 mag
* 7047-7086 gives -0.01 mag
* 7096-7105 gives -0.04 mag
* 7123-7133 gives -0.02 mag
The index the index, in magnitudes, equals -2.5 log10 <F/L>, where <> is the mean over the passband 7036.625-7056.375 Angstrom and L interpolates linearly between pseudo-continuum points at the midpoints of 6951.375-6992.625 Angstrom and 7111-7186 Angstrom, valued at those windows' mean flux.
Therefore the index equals -0.01 mag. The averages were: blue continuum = 15.6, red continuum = 15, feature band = 15.6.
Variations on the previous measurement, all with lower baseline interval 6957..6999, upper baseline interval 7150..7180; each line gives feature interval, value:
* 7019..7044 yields 0.03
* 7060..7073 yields 0.03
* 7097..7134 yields 0.00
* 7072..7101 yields -0.01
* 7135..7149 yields 0.01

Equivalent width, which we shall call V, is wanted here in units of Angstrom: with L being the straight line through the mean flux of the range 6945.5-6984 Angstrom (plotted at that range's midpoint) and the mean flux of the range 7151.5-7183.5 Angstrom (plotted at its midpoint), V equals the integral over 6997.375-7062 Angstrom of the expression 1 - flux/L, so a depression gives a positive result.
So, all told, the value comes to 0.3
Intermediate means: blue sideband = 15.8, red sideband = 15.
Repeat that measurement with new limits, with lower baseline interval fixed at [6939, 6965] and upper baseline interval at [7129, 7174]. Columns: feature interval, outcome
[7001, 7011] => 0.0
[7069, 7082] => -0.3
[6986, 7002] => -0.2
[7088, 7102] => -0.1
